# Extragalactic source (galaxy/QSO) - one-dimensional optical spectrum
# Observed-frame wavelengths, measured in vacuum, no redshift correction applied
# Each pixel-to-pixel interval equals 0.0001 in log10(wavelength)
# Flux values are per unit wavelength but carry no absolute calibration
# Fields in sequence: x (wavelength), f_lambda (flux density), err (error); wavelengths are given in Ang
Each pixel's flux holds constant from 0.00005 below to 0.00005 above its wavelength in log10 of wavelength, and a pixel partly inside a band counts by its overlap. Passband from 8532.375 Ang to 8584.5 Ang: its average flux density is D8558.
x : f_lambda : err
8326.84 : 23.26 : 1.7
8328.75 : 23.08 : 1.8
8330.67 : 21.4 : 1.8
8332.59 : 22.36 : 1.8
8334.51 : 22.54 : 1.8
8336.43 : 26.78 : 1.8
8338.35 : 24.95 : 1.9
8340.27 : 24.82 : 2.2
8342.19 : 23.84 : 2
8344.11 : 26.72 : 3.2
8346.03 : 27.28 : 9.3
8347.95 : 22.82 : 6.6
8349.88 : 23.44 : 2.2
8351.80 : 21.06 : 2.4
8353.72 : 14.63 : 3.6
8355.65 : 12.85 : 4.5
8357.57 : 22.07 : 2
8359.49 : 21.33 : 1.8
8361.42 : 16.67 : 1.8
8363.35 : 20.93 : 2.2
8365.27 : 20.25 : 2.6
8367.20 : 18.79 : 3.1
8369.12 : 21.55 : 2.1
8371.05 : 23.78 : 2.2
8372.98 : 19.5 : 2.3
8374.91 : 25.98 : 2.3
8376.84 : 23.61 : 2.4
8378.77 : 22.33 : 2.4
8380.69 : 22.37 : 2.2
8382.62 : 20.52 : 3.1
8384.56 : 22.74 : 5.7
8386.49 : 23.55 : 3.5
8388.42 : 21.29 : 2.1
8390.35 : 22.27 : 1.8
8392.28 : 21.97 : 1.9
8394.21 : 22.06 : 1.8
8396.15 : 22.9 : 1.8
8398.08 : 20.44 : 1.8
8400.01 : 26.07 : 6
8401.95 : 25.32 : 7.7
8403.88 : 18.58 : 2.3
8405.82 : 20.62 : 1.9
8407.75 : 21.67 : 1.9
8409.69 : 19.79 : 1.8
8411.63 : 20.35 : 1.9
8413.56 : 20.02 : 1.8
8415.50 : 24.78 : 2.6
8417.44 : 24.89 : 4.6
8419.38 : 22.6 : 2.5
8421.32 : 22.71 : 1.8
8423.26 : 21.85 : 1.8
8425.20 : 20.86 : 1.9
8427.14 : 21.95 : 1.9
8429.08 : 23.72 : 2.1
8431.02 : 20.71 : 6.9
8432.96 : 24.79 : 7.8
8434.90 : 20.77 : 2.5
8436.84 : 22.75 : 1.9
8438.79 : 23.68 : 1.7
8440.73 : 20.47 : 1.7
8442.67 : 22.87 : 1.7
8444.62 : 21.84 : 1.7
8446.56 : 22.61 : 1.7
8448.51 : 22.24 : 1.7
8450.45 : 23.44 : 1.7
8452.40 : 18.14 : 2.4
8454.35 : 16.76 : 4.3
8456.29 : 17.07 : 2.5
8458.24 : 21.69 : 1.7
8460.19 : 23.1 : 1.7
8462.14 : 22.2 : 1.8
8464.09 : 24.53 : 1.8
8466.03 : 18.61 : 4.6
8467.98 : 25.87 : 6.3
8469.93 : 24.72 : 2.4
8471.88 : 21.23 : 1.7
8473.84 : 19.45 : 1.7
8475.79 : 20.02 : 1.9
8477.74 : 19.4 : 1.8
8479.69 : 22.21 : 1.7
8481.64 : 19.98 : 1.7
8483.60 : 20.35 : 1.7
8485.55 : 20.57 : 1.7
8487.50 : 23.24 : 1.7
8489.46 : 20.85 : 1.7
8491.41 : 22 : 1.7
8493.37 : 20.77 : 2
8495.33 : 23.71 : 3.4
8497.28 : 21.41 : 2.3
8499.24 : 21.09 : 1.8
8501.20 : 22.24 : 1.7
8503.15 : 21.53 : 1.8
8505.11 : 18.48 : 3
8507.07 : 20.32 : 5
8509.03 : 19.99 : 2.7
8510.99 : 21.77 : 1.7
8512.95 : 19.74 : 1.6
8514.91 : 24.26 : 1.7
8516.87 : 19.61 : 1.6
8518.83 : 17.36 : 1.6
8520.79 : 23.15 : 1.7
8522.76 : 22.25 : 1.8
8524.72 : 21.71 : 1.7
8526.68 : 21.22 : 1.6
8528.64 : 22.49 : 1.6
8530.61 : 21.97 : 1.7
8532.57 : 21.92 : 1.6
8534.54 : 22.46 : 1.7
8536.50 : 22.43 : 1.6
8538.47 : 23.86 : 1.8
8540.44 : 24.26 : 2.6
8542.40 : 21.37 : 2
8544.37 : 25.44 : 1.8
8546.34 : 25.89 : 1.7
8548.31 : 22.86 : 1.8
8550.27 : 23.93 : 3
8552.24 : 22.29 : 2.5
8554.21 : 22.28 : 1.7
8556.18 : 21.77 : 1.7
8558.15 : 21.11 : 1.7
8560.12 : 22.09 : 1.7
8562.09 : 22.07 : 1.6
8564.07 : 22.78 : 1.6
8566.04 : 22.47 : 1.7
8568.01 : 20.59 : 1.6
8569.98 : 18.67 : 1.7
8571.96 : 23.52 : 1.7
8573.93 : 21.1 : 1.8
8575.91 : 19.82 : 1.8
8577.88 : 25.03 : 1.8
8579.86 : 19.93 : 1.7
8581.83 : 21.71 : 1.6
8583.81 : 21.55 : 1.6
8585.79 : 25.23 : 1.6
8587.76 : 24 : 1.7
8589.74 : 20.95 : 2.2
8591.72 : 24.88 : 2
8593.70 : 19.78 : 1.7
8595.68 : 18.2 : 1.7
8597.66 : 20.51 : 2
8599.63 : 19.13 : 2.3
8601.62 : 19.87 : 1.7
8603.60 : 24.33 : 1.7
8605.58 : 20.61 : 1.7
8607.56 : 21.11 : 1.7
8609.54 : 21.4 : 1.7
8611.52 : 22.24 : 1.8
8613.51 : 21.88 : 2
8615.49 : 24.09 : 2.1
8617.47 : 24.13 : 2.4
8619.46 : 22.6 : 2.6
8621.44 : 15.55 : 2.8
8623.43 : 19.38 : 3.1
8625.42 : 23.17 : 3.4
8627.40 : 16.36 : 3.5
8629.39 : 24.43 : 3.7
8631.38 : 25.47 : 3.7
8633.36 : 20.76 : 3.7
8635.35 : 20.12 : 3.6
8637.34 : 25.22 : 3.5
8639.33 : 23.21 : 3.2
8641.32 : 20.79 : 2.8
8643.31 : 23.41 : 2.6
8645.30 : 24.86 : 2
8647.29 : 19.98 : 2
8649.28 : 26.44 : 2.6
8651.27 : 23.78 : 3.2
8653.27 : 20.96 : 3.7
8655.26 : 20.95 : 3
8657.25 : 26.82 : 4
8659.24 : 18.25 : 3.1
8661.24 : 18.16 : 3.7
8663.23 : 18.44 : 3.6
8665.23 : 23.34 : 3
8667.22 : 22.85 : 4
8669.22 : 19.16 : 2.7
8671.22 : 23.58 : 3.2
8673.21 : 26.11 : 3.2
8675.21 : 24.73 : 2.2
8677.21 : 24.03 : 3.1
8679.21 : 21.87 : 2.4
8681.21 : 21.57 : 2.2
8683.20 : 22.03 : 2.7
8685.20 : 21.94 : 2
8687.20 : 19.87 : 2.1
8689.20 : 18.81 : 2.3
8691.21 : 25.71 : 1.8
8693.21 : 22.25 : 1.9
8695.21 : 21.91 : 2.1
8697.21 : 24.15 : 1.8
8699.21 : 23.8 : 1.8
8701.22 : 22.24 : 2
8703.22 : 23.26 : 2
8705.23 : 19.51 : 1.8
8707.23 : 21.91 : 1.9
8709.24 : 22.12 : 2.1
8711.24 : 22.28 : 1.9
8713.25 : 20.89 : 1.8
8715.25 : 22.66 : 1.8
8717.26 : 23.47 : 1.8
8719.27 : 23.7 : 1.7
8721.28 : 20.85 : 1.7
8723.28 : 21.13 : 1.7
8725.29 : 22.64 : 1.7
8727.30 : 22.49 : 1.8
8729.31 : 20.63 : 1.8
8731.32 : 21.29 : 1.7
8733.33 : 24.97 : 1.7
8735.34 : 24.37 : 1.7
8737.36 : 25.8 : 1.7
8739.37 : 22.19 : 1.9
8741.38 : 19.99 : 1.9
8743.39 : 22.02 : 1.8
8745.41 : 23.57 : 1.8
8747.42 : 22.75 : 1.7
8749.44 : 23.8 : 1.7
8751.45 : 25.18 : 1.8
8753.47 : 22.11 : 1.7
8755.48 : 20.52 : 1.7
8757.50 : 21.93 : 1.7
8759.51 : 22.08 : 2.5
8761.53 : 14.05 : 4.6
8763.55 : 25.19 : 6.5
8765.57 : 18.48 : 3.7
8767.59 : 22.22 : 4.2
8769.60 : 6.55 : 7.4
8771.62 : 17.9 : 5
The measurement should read 22.3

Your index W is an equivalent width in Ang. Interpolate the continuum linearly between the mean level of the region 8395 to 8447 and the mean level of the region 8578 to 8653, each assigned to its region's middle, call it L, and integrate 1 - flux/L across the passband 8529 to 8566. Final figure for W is -1.3 Ang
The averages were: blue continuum 22.2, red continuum 21.9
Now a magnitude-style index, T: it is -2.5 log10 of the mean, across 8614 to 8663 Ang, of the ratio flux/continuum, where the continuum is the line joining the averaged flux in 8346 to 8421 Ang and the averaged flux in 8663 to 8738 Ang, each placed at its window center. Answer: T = 0.01 mag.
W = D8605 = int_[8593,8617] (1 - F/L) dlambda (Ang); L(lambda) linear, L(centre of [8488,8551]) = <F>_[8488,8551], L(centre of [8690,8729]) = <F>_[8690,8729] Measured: 1.1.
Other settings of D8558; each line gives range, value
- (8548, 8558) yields 22.5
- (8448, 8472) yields 21.5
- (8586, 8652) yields 21.9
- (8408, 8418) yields 21.8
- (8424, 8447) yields 22.2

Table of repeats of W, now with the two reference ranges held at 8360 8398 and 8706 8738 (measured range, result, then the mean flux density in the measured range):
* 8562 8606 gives 1.17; 21.6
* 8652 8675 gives 0.57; 21.8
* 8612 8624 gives 0.48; 21.4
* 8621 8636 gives 0.97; 20.9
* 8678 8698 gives 0.38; 22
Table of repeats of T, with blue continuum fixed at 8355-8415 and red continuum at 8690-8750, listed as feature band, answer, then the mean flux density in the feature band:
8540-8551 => -0.09 mag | 24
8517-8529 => 0.04 mag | 21.2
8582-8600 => 0.02 mag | 21.7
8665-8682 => -0.03 mag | 23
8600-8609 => 0.04 mag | 21.3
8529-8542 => -0.04 mag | 22.7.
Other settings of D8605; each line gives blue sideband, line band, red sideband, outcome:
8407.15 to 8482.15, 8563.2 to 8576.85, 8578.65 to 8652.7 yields 0.4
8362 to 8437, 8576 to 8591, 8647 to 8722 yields -0.2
